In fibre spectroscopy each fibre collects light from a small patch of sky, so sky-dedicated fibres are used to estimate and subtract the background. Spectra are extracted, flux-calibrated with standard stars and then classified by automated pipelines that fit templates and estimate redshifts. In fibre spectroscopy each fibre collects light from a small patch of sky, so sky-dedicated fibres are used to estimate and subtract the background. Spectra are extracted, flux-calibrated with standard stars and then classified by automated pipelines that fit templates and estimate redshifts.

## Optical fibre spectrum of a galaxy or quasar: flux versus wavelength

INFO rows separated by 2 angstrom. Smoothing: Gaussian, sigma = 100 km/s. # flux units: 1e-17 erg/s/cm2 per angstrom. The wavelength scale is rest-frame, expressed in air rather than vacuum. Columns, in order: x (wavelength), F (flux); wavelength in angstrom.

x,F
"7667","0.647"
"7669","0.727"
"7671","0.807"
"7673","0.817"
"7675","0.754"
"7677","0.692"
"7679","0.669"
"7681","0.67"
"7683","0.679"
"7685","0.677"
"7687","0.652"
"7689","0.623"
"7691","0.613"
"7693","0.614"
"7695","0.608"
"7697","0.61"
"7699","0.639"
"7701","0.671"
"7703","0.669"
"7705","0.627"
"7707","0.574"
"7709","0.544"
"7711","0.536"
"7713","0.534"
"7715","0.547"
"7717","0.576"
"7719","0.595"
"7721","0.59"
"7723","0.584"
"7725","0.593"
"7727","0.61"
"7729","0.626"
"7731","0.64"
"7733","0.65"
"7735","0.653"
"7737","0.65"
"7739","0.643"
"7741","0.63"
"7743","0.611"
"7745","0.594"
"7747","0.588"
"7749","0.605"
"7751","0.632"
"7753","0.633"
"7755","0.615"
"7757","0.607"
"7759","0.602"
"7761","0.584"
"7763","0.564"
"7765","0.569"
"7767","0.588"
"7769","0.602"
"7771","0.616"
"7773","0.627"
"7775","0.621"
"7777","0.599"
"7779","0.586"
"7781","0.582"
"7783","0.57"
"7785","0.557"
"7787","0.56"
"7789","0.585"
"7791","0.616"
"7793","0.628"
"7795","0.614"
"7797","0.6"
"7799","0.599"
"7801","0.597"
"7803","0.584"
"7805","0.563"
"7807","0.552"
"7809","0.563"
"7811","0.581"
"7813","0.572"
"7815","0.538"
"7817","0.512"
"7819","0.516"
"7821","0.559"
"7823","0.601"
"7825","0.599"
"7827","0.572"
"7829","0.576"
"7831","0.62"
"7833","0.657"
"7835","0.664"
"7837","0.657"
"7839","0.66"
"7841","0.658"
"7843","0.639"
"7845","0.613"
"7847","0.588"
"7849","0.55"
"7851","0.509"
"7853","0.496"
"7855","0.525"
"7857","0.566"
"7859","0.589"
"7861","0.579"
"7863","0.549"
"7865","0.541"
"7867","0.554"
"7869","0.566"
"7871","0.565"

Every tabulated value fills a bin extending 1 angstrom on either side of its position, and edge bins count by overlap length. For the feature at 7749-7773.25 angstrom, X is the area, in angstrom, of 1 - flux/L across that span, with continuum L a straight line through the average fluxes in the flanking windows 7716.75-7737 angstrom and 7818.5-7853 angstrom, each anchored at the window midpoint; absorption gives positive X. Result 0.3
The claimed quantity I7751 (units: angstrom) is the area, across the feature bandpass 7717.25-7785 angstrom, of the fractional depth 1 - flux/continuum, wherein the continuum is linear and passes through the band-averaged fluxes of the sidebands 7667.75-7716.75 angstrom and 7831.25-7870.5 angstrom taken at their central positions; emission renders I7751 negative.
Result 1.98 angstrom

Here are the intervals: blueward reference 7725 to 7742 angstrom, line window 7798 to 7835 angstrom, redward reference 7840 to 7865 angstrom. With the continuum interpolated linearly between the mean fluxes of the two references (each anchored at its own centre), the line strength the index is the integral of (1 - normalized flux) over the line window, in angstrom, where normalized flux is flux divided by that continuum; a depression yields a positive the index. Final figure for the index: 0.74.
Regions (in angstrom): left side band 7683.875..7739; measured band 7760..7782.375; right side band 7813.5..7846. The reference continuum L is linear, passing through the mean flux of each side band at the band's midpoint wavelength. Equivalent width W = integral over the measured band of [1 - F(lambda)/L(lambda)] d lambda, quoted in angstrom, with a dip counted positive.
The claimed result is 0.5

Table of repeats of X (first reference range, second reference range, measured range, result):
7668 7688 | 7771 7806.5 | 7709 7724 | 2.4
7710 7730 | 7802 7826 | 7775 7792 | -0.5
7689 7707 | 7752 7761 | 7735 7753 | -0.2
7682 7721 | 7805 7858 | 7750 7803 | -0.4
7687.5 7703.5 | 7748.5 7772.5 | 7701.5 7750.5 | 1.0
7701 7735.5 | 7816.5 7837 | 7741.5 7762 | -0.4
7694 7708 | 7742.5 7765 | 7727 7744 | -0.7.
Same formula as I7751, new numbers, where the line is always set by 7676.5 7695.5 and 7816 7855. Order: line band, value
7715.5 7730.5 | 0.9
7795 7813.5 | 0.7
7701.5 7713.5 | 1.0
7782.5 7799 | 0.4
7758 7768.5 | 0.6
